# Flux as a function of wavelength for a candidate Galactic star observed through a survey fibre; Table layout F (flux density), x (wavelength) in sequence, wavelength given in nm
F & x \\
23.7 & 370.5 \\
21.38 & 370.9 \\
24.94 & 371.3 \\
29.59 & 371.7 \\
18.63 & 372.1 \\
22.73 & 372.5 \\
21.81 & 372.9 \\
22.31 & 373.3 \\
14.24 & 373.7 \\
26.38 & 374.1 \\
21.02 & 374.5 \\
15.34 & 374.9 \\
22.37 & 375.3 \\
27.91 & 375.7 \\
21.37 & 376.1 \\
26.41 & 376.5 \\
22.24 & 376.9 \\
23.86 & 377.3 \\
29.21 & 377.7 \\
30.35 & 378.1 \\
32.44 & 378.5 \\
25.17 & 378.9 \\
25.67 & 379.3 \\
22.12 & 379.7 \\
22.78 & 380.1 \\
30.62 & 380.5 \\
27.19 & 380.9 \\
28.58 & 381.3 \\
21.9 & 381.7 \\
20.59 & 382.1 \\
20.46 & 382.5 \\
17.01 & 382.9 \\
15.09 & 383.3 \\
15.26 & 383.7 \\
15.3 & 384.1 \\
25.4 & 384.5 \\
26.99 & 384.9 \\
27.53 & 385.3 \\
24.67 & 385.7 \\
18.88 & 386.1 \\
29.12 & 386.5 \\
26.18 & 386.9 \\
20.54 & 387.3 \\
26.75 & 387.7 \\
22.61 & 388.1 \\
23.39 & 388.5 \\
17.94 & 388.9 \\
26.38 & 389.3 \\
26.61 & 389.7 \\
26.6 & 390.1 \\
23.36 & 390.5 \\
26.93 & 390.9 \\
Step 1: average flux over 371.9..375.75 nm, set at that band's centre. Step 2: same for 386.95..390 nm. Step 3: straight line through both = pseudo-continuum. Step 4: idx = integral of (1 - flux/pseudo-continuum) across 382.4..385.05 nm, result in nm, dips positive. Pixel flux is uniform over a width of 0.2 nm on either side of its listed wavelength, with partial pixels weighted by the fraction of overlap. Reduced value 0.43 nm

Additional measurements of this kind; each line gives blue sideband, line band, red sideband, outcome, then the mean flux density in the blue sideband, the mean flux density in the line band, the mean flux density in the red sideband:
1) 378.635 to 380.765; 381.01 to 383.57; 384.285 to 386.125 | 0.47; 25.5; 20.7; 25.2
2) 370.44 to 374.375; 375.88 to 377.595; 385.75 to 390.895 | -0.07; 22.5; 23.8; 24.2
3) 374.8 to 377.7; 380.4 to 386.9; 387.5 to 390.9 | 0.33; 23.5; 22.8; 24.4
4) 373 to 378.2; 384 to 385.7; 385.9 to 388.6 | -0.04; 23.1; 24.4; 23.9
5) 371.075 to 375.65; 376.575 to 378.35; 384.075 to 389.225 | -0.32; 22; 26.6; 23.8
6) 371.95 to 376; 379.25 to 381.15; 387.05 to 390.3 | -0.28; 21.3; 25.8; 23.9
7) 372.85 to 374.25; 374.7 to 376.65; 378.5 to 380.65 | 0.01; 20.9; 22.6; 25.8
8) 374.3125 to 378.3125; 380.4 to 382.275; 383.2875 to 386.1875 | -0.25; 24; 25.6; 21.6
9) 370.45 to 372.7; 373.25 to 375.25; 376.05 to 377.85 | 0.35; 23.5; 19.9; 24.8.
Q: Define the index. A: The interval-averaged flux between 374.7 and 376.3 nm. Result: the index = 21.7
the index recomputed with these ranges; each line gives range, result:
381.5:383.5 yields 19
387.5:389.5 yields 23.4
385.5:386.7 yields 24.2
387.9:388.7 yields 23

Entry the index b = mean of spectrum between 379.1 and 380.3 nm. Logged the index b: 23.5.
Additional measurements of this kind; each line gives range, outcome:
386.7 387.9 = 24.5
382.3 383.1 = 18.7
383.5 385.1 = 20.7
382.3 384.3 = 16.6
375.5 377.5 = 24.4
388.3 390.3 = 24.2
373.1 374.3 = 21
